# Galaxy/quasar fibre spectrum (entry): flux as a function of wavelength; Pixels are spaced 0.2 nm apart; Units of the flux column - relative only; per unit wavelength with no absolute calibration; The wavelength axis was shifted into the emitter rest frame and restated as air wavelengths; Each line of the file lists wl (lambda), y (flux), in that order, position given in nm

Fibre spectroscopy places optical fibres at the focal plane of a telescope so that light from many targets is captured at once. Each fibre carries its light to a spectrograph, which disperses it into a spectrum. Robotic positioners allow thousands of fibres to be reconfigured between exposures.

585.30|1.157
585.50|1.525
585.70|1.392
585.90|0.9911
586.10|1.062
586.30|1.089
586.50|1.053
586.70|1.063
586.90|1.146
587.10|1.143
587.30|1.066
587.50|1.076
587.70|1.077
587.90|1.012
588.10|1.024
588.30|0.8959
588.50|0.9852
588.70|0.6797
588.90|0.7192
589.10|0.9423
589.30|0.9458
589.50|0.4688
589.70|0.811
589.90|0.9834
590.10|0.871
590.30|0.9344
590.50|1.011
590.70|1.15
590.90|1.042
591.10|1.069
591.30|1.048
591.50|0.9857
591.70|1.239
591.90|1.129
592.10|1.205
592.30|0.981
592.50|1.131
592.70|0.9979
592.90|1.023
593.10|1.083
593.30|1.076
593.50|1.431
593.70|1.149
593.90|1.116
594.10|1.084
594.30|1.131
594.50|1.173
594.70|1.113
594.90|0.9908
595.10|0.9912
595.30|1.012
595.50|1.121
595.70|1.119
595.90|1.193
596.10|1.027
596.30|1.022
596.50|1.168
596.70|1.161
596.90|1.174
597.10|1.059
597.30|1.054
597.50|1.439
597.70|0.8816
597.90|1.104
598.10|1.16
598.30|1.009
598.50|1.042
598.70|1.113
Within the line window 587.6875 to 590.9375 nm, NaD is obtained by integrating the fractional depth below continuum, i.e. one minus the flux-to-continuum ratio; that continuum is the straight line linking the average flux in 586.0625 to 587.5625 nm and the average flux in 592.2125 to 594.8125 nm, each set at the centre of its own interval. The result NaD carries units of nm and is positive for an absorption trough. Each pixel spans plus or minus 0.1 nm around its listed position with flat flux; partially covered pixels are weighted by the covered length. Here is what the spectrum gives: 0.56 nm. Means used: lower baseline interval 1.09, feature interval 0.908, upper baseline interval 1.11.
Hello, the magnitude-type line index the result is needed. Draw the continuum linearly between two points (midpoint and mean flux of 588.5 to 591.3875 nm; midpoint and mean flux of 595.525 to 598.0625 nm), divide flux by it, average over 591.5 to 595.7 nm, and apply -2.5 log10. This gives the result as -0.09 mag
